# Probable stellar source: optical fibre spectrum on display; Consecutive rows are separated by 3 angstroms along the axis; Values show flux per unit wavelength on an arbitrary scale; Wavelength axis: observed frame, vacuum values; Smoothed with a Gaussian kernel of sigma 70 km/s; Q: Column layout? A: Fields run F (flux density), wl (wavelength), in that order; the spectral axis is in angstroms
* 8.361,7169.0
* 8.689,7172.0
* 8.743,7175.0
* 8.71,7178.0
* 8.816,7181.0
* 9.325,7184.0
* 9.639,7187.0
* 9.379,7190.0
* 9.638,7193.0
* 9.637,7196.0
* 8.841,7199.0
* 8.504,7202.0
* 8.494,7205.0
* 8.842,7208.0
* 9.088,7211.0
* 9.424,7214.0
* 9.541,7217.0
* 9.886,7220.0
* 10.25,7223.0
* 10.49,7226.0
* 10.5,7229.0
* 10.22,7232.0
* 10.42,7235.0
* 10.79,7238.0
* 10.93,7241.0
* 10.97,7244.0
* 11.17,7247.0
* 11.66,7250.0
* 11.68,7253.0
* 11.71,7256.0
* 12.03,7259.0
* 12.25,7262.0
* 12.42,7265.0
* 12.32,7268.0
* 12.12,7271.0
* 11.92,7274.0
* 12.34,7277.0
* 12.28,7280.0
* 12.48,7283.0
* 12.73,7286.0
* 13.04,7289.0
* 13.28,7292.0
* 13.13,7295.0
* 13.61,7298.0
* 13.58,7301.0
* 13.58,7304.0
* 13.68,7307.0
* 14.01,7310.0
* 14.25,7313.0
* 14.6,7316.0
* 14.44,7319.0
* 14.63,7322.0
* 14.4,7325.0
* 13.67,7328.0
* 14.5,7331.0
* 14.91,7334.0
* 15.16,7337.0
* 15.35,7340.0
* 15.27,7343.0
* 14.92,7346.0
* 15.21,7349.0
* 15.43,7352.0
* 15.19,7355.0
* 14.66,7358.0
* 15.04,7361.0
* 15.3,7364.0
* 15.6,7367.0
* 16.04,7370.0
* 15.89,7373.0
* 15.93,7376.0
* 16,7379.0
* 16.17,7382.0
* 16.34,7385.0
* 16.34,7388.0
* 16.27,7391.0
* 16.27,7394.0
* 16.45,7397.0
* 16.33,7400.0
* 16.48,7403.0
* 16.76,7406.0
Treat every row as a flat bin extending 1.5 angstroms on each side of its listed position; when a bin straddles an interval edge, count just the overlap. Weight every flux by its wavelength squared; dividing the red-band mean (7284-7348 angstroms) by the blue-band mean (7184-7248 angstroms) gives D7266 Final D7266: 1.48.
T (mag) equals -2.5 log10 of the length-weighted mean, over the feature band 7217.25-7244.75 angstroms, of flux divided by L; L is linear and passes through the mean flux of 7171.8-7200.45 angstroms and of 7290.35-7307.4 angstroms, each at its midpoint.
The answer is 0.044 mag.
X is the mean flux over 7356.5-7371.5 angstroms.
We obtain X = 15.3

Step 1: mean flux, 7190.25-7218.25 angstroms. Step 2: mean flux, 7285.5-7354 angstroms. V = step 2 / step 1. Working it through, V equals 1.6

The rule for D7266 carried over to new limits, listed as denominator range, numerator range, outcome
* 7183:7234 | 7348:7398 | 1.73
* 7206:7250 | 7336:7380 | 1.56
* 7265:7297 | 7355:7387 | 1.28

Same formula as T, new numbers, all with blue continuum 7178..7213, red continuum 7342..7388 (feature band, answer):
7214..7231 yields 0.006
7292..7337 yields -0.035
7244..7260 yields -0.031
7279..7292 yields -0.016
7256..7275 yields -0.035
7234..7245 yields -0.001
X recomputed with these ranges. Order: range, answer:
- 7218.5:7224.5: 10.1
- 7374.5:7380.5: 16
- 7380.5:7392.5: 16.3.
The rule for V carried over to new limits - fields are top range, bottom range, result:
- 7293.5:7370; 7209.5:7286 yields 1.30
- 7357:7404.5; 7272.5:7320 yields 1.20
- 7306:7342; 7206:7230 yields 1.49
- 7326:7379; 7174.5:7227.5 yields 1.63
